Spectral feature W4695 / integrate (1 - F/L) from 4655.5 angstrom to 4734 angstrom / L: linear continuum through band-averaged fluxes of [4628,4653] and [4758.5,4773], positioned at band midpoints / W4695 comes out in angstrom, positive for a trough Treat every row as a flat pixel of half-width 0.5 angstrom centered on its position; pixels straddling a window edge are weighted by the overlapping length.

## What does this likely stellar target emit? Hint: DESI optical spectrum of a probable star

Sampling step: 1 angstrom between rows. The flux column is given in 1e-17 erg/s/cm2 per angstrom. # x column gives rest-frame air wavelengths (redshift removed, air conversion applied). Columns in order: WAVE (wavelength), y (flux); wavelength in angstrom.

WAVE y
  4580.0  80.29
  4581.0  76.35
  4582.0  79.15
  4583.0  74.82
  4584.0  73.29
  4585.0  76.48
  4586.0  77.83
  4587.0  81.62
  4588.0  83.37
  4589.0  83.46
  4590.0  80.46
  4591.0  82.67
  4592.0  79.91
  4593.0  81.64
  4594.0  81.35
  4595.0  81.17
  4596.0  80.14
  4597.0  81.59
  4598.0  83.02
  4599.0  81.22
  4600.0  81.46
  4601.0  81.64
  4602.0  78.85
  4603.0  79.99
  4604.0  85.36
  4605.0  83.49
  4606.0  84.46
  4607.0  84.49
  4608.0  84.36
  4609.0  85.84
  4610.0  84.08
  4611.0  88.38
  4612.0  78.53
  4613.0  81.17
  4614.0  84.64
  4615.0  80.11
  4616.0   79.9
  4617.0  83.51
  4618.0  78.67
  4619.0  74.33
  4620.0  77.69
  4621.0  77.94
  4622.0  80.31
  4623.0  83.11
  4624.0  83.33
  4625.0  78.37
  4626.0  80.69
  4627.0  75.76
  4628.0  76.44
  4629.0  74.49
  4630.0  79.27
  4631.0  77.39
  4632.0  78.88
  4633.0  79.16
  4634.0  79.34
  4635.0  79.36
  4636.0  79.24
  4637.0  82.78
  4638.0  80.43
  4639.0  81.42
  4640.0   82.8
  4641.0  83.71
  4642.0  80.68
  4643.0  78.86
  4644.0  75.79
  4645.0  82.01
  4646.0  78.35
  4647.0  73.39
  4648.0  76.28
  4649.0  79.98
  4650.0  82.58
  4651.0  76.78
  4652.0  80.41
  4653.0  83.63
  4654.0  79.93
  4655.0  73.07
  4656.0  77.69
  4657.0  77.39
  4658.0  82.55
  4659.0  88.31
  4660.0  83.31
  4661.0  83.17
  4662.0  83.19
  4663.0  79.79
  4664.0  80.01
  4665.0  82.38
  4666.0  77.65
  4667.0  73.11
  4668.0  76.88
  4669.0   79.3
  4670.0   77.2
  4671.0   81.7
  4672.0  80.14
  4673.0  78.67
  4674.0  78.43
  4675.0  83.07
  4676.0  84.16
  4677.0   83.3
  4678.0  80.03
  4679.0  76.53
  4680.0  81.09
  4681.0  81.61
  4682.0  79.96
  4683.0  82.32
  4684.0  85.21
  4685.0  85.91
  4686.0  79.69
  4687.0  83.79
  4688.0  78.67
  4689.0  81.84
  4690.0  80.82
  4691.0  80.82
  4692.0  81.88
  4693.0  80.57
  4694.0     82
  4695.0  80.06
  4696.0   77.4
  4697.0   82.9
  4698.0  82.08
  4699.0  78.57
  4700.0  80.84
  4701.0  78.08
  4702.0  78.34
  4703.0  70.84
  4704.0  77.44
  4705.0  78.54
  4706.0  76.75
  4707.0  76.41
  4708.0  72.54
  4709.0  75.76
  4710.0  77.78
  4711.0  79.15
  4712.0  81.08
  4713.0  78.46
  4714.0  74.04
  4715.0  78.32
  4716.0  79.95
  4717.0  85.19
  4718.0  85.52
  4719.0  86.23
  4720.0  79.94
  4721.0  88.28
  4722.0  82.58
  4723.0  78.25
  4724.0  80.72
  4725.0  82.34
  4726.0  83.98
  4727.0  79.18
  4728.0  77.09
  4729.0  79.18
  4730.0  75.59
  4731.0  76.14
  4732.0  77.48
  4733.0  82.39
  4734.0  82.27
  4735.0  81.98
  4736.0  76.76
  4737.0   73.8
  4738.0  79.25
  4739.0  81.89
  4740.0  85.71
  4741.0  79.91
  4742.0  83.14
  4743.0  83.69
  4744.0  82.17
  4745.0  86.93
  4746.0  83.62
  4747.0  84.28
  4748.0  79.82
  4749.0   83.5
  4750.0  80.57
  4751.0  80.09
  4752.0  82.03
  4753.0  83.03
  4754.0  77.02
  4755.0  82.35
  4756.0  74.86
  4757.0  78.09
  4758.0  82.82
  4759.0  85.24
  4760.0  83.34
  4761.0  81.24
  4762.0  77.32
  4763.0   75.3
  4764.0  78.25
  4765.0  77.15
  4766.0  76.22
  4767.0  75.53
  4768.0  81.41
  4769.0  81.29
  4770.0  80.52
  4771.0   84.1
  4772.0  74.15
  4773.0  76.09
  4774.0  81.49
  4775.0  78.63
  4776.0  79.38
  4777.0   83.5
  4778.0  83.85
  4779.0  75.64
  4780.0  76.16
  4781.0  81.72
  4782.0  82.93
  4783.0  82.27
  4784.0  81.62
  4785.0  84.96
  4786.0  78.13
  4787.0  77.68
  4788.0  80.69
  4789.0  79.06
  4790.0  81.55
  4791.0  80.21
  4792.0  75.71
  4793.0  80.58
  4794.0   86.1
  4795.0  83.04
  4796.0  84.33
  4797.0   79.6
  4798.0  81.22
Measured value -0.8 angstrom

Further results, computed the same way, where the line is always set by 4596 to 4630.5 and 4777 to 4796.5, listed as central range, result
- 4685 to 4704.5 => 0.2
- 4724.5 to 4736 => 0.2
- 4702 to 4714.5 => 0.7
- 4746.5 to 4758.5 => 0.0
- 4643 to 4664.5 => 0.3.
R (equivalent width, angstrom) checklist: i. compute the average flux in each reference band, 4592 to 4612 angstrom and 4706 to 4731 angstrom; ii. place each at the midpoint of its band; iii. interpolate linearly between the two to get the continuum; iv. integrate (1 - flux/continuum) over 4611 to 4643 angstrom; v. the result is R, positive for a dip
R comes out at 0.8 angstrom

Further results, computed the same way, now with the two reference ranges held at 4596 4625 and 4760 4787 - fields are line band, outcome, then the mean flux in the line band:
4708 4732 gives 0.1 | 80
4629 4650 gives 0.5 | 79.4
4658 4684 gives 0.1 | 80.7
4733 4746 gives -0.2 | 81.6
